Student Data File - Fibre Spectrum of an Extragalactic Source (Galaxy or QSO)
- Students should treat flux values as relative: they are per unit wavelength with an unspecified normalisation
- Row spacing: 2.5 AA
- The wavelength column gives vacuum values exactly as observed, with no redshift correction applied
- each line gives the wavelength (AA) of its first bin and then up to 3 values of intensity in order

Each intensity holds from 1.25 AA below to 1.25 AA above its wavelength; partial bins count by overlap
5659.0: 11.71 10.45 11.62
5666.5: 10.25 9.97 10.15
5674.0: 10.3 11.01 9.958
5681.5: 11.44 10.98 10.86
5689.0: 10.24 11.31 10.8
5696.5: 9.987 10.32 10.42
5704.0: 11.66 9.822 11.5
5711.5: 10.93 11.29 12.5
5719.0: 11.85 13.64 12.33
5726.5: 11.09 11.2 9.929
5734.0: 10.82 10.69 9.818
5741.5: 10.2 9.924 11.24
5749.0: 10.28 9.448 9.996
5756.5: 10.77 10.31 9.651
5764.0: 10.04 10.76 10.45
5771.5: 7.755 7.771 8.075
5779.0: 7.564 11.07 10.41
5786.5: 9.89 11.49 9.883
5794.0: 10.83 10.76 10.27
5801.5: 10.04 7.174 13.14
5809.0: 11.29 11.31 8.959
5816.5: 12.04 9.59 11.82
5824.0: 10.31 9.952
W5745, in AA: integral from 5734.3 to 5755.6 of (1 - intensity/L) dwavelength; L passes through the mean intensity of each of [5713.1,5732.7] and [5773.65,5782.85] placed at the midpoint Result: 0.6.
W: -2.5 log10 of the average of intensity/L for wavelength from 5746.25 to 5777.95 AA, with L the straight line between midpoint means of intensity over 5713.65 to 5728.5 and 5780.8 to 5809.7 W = 0.16 mag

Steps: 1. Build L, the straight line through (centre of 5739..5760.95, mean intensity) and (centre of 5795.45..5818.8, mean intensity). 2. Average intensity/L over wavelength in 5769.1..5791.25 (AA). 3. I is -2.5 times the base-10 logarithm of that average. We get 0.114 mag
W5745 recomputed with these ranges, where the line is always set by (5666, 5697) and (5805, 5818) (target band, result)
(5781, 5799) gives 0.89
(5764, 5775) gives 1.70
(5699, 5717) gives -0.56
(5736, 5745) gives 0.63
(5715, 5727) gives -1.73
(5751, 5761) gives 0.74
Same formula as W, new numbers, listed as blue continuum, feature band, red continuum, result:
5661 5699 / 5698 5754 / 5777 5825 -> -0.04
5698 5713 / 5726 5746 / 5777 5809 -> 0.01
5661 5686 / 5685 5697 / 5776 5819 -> -0.01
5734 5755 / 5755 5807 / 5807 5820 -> 0.07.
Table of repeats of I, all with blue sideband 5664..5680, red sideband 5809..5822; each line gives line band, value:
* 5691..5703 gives -0.010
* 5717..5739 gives -0.086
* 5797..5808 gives 0.050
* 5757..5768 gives 0.038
